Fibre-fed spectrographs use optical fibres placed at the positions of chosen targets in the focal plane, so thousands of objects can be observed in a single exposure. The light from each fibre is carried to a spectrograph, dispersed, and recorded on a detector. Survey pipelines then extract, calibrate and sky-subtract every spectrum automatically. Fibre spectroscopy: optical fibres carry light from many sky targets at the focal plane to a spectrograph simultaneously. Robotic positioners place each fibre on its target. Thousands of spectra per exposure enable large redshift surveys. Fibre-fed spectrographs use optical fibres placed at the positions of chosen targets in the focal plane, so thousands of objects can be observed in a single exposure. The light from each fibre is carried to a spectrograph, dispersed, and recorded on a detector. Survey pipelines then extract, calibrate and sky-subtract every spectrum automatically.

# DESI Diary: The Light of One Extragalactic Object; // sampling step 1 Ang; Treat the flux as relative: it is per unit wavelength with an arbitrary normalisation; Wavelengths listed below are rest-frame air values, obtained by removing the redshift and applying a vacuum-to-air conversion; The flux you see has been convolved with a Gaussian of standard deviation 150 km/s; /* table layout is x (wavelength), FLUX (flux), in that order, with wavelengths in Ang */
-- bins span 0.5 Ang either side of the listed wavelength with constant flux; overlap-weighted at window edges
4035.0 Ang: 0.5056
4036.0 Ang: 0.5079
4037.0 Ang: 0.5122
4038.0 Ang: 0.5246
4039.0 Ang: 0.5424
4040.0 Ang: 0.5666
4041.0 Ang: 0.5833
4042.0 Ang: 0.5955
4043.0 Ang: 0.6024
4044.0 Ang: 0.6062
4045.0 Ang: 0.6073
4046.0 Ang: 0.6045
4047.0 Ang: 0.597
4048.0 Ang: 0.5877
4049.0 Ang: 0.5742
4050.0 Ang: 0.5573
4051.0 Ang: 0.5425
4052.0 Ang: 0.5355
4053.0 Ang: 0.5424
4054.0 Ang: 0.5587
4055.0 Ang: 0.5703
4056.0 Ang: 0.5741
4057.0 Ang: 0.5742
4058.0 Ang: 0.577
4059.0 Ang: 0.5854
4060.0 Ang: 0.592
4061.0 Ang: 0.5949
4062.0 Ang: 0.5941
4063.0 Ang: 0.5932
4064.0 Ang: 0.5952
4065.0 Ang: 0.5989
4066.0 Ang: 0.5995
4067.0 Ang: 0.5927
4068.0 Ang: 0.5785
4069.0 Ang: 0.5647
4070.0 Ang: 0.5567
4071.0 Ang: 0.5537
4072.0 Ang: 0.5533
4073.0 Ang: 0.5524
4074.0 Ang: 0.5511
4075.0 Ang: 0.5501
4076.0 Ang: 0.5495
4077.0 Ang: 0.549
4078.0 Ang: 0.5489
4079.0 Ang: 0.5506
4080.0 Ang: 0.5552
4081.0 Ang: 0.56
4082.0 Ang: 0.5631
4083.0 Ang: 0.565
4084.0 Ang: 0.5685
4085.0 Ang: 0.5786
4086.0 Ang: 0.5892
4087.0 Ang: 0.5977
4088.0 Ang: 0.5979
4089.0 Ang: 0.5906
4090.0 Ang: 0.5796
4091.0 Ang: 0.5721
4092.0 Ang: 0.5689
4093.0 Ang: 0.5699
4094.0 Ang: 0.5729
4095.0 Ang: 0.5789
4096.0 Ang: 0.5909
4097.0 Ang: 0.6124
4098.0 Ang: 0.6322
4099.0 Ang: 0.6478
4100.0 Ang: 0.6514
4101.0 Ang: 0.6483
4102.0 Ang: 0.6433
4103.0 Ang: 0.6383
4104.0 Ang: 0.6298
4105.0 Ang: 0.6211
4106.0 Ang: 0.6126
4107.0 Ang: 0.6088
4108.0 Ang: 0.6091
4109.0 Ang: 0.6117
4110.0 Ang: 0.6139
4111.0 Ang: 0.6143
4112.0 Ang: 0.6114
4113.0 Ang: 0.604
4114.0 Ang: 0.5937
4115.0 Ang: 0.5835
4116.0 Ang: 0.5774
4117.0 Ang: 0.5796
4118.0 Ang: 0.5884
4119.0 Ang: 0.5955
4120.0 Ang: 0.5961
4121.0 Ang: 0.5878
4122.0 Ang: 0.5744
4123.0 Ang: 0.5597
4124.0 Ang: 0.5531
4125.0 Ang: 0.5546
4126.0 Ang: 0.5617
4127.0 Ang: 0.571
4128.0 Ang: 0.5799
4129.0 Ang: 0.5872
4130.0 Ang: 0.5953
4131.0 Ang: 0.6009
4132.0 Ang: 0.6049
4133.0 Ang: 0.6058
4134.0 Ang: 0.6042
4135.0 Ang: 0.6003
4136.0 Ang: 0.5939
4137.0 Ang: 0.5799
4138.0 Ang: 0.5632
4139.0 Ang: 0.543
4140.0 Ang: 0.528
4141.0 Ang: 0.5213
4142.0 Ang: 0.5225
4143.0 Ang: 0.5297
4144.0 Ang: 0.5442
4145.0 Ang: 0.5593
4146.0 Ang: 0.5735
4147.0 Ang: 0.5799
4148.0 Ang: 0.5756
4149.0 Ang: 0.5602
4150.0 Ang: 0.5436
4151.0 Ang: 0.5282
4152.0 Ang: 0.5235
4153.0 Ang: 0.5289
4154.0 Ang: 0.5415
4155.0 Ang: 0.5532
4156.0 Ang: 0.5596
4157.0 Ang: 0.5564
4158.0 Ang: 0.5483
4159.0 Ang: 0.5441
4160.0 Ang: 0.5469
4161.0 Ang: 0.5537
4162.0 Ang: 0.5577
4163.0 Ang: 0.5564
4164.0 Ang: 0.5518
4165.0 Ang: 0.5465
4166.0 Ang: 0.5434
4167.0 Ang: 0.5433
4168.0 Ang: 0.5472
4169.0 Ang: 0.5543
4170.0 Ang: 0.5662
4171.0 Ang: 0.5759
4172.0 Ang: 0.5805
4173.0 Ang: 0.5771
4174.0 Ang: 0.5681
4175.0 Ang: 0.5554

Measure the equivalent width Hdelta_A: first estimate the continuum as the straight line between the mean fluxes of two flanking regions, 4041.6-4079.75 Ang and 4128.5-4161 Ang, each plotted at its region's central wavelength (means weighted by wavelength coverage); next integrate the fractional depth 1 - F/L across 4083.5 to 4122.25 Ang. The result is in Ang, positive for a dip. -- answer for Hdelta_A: -2.3 Ang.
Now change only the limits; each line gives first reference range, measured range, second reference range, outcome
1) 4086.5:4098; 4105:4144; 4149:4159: -1.2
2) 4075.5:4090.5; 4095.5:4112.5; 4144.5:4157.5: -1.8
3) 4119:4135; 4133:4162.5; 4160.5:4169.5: 0.6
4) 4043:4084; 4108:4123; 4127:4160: -0.8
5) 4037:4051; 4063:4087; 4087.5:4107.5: 1.1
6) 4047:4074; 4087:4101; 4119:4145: -0.7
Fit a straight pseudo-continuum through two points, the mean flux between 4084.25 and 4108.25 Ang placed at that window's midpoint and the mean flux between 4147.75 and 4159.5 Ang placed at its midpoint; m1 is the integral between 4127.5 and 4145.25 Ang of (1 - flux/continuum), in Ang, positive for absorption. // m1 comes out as -0.2 Ang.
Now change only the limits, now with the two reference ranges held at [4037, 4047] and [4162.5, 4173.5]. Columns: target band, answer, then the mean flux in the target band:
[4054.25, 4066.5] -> -0.24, 0.587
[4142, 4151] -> 0.12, 0.555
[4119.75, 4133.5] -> -0.38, 0.581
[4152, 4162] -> 0.23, 0.547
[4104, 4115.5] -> -0.83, 0.609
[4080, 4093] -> -0.11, 0.576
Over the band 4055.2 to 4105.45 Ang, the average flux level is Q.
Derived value 0.585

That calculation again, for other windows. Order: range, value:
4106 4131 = 0.589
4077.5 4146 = 0.586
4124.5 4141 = 0.578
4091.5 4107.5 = 0.614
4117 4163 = 0.564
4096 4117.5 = 0.616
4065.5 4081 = 0.56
